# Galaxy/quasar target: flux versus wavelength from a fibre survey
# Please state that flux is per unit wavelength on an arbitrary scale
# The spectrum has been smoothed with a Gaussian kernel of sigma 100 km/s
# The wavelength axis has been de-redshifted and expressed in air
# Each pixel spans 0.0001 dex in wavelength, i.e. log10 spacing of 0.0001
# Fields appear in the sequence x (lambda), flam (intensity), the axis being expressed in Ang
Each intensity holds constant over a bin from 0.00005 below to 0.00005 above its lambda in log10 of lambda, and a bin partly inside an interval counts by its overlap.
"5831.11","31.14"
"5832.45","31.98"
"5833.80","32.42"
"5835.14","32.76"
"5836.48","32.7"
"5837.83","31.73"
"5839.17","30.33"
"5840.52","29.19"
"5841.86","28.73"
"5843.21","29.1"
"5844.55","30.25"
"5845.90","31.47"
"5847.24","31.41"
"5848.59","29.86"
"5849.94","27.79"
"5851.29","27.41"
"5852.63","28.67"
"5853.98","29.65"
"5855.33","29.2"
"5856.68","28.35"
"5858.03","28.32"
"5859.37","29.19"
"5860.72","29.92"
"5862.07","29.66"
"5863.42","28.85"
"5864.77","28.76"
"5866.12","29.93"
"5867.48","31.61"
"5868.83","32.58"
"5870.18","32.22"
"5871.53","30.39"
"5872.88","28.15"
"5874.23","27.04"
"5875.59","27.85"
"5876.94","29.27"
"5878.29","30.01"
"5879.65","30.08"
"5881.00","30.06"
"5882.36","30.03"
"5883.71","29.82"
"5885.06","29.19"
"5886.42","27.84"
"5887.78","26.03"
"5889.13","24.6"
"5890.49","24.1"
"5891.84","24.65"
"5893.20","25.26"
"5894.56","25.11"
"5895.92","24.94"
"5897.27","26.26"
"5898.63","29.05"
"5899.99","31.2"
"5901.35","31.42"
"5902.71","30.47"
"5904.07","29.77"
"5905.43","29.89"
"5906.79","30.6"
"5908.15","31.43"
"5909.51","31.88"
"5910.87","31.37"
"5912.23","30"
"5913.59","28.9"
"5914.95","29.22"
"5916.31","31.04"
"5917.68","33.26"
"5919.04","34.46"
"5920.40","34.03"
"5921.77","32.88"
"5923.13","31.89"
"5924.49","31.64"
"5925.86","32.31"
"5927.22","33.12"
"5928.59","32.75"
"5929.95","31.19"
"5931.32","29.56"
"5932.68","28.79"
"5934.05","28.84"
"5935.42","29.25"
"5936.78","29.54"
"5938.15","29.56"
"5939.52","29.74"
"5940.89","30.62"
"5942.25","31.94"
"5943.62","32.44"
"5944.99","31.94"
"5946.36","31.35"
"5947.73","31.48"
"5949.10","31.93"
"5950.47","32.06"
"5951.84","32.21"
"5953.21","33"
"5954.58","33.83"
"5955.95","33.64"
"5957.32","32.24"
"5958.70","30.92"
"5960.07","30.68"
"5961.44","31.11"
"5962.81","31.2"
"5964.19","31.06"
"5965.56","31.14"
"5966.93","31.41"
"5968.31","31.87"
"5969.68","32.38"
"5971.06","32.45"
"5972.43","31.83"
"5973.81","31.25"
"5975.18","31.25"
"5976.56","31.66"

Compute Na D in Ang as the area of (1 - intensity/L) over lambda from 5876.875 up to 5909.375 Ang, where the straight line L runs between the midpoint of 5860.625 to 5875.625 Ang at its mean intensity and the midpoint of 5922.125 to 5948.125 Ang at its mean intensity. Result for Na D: 2.0 Ang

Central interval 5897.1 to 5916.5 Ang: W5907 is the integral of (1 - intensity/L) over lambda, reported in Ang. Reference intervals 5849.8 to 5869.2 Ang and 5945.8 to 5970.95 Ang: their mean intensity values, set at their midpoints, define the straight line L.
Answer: 0.19 Ang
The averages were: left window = 29.3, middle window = 30.2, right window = 31.9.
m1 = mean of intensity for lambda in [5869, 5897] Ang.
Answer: 27.9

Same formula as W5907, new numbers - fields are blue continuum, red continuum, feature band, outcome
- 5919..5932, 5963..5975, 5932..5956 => 0.6 Ang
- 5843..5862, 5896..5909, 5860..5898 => 1.6 Ang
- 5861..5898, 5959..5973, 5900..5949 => -1.9 Ang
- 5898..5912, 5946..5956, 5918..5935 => -0.2 Ang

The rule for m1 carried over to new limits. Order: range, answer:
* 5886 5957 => 30.3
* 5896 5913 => 30.1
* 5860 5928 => 29.7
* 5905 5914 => 30.7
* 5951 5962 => 32.2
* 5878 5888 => 29.2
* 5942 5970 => 31.9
